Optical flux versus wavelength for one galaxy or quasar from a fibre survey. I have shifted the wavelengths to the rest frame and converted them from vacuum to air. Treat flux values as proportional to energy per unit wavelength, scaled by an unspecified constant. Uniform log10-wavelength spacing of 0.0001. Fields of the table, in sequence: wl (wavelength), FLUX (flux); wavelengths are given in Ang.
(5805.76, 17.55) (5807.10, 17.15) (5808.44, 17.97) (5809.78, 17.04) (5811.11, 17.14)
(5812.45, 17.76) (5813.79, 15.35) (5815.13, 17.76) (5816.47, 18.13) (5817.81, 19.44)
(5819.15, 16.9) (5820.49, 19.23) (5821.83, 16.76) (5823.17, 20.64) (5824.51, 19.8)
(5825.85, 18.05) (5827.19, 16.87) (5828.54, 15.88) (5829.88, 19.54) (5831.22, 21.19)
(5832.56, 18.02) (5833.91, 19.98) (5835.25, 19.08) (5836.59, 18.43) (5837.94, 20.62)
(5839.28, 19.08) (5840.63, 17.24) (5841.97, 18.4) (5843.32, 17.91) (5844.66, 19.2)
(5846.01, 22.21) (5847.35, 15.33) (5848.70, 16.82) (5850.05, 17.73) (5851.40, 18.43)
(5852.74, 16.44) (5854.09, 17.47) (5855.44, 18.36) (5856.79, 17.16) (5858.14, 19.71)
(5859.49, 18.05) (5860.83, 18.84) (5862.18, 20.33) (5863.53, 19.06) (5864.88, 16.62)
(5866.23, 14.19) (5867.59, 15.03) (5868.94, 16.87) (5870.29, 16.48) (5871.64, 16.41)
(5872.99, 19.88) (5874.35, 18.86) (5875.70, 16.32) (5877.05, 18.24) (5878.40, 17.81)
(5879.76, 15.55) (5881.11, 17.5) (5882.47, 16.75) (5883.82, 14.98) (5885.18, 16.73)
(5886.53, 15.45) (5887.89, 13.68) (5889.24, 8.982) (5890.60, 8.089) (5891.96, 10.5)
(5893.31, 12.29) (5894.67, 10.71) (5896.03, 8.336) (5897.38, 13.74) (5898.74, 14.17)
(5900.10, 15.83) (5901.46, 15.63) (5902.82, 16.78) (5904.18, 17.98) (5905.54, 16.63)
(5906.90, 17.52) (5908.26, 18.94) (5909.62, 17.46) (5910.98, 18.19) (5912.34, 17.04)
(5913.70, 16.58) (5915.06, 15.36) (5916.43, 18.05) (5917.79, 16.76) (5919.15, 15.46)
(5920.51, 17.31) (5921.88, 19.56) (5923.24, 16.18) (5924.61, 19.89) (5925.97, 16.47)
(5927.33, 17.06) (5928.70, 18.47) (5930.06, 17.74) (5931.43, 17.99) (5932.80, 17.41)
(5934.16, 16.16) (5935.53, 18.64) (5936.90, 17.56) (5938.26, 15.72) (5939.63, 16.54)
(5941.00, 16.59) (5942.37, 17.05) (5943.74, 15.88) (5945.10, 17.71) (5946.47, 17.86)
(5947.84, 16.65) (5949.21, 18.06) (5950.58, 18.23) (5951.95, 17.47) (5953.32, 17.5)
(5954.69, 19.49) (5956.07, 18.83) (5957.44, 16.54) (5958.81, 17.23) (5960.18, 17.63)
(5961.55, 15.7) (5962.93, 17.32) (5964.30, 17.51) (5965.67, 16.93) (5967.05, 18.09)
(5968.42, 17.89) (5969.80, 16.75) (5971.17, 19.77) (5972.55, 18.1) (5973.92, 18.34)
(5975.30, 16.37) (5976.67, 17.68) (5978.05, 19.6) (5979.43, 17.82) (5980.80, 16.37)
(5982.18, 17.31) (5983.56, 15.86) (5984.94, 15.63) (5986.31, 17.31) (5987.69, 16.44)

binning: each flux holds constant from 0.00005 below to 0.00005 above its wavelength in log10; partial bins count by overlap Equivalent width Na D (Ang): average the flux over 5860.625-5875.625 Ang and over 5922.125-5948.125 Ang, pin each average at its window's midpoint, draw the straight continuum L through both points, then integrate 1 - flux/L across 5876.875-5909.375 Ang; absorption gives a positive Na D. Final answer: 5.0 Ang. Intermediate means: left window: 17.4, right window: 17.3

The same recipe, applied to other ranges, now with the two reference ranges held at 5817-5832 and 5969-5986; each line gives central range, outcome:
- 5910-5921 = 0.7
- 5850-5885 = 1.6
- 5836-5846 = -0.3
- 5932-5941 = 0.4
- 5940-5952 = 0.3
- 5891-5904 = 3.5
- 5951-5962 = 0.0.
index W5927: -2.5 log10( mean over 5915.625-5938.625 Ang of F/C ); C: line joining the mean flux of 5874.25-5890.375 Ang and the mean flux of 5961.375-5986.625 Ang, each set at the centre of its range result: -0.062 mag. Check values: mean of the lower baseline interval 15.6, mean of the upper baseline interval 17.4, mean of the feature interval 17.4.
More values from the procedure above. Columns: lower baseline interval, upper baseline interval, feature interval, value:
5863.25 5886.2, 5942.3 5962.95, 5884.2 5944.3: 0.084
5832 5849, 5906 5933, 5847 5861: 0.048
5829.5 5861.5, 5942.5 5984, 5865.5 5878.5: 0.083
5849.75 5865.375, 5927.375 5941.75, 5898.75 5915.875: 0.045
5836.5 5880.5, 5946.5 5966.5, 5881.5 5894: 0.326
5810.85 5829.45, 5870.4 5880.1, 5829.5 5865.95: -0.047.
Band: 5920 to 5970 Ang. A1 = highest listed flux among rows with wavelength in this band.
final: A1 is 19.89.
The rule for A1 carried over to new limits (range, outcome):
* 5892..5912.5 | 18.94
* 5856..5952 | 20.33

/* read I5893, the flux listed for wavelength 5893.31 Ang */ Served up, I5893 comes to 12.29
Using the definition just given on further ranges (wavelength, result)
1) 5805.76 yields 17.55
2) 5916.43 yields 18.05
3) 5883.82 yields 14.98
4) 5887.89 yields 13.68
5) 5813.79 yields 15.35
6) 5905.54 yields 16.63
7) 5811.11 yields 17.14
